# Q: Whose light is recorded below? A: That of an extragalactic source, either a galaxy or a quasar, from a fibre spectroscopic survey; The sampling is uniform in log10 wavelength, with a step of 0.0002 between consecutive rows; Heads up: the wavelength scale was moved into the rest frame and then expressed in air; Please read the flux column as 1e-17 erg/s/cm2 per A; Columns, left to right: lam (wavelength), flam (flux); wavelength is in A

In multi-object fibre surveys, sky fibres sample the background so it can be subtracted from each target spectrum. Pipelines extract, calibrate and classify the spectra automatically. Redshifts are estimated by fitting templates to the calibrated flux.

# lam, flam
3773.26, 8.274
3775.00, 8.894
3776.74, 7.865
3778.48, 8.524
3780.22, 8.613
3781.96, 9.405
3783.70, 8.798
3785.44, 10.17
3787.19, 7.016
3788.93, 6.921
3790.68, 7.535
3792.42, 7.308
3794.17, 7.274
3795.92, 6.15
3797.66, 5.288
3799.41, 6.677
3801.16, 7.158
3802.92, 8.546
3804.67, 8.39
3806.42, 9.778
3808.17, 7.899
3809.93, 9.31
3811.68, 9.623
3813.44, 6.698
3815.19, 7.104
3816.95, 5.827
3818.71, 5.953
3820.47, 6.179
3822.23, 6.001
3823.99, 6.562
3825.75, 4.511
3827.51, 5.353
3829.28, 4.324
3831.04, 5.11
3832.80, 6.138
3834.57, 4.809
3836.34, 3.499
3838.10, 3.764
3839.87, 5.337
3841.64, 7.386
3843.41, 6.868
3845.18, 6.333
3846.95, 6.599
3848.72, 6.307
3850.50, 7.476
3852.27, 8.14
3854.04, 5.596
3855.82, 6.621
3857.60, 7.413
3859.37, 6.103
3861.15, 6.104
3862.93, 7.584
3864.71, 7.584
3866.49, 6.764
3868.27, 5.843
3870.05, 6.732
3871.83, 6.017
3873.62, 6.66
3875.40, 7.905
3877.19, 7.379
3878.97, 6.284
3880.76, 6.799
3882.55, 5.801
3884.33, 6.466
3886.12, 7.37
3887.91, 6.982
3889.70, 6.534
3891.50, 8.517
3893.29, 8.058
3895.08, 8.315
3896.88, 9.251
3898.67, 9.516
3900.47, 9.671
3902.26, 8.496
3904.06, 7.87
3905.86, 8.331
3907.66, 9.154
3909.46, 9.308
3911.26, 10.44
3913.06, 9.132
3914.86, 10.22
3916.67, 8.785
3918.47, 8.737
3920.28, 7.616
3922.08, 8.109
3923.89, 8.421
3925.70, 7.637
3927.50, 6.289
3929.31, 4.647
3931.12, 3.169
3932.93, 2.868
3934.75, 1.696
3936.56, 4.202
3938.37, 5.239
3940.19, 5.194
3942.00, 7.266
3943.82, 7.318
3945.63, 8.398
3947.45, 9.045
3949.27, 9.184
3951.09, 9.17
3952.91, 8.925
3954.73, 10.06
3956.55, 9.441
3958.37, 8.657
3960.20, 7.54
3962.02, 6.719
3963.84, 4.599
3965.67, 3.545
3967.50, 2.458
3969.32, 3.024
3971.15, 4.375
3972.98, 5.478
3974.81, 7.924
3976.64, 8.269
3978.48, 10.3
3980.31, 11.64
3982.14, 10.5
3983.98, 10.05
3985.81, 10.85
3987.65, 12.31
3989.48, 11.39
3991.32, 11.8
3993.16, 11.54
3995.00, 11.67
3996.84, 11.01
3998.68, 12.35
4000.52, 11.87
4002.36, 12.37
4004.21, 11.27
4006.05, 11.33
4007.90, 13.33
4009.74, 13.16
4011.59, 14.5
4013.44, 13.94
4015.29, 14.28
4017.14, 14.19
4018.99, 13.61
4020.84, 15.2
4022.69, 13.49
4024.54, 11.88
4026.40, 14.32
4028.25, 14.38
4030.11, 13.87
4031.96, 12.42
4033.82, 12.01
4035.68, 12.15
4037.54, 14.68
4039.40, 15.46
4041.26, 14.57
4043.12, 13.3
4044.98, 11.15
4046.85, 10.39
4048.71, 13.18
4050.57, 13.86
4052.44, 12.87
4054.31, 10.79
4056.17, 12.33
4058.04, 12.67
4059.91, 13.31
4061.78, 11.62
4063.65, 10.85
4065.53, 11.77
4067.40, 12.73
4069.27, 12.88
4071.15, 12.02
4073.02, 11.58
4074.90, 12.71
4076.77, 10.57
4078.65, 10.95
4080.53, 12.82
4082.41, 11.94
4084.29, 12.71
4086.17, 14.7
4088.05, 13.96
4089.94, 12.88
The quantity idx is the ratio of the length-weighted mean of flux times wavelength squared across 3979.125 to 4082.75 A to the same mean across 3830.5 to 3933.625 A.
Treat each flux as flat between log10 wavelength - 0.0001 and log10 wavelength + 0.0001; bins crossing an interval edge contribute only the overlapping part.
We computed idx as 1.89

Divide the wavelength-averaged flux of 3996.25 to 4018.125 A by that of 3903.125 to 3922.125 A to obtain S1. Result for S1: 1.4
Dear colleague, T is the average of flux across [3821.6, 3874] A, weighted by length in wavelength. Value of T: 6.12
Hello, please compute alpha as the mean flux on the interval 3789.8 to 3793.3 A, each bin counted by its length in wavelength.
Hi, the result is 7.42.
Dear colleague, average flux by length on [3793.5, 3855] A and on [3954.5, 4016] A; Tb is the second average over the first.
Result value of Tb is 1.51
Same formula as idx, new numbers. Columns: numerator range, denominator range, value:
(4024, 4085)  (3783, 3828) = 1.97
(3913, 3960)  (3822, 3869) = 1.25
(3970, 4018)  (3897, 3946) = 1.58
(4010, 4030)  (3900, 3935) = 1.93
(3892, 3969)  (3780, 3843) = 1.16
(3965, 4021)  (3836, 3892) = 1.72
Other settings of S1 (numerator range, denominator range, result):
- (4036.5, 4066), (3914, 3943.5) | 2.02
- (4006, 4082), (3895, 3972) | 1.78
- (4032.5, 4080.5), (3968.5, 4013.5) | 1.17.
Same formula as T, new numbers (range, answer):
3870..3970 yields 7.25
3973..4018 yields 11.6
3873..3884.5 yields 6.78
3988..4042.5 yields 13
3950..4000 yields 8.76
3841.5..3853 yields 6.98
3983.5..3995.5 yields 11.4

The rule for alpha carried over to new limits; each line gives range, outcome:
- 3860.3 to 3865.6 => 7.1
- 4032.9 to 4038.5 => 13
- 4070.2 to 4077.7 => 11.7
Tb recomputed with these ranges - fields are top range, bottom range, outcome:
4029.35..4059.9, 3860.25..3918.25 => 1.64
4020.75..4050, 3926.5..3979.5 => 2.07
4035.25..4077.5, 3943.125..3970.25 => 1.74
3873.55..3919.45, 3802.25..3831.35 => 1.18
